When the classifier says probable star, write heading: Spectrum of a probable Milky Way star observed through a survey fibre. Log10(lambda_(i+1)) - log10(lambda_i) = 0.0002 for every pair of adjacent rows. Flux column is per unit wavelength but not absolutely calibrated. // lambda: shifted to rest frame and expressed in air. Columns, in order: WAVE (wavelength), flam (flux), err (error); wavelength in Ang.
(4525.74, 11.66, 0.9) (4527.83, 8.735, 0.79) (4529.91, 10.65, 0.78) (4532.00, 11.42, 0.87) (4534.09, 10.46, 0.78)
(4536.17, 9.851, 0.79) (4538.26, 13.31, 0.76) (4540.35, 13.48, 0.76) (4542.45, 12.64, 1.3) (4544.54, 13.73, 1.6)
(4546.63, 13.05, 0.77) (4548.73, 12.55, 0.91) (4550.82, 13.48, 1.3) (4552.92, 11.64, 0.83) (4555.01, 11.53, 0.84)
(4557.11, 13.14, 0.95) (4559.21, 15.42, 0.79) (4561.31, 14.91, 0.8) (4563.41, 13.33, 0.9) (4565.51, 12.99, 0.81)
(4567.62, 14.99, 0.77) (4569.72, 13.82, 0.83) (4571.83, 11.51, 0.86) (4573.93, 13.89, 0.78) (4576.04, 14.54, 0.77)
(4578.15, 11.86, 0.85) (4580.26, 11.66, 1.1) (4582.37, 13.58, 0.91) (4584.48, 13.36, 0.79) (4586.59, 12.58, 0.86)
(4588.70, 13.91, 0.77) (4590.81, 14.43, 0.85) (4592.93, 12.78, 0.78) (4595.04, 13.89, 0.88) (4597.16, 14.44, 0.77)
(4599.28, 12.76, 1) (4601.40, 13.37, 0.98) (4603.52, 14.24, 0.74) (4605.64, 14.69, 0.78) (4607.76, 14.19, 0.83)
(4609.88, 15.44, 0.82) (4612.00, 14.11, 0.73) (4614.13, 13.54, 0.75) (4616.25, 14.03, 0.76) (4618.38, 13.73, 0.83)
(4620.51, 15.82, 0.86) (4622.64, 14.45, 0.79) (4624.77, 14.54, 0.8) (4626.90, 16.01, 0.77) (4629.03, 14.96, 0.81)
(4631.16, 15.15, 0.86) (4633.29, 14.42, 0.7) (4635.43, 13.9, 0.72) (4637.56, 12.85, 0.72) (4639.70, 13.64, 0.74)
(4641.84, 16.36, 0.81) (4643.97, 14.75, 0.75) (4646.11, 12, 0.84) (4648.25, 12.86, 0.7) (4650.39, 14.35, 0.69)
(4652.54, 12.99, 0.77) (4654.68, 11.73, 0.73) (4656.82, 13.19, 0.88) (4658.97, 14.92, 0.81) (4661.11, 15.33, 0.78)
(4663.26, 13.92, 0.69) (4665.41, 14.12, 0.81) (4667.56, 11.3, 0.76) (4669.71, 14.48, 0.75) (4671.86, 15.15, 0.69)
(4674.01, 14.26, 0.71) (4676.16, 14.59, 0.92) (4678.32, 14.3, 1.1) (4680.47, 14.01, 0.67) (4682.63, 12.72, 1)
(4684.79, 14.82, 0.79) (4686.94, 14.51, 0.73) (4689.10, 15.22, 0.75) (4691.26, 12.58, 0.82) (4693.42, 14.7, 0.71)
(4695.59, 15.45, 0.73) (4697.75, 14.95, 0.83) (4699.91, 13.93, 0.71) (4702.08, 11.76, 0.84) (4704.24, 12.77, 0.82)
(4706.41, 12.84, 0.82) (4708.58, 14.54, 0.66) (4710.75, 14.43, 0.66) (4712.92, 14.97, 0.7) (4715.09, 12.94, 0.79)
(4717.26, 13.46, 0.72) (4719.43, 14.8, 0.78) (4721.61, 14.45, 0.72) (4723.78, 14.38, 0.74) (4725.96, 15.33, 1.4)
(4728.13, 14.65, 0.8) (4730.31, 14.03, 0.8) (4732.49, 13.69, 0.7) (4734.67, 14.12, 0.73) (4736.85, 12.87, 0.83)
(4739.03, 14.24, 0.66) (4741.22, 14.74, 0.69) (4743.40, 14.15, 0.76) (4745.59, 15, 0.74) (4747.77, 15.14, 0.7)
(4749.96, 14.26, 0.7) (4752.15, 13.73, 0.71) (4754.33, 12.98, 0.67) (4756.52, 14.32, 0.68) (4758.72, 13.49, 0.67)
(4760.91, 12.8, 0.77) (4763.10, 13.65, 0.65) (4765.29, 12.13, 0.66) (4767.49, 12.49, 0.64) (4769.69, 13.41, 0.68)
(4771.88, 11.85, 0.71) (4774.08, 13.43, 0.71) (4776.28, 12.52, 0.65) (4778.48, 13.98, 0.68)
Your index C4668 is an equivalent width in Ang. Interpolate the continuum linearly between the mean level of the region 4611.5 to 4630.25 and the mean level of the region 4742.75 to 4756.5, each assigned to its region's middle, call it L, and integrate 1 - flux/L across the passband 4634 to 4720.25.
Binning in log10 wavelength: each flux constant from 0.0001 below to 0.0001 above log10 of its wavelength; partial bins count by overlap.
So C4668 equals 3.1 Ang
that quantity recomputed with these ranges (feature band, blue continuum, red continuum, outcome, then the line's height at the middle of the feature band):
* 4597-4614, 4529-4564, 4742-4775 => -1.6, 12.9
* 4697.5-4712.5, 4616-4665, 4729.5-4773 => 0.3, 13.9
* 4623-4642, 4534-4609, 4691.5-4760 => -1.4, 13.6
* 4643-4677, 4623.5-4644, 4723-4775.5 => 1.7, 14.5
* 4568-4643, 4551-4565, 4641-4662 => -2.2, 13.6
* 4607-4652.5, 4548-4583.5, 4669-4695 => -1.6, 13.8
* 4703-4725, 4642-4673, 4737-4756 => 0.1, 14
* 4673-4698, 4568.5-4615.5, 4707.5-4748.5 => -0.4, 14.1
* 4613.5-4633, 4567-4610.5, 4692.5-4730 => -1.4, 13.7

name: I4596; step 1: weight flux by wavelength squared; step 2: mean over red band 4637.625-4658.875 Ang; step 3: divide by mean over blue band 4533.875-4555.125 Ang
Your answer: 1.14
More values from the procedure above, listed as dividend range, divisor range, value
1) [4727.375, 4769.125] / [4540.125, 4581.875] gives 1.13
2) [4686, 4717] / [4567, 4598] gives 1.10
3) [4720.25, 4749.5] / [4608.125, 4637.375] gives 1.04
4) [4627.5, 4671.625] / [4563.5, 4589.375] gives 1.09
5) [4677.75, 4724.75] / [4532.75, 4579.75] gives 1.15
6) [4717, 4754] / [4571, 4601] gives 1.15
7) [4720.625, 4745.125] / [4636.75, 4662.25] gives 1.07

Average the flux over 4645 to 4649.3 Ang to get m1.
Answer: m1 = 12.4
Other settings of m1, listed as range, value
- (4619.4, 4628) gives 15.2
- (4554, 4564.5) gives 13.7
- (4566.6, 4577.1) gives 13.7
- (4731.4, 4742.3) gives 13.9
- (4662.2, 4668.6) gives 13.1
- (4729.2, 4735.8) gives 13.9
